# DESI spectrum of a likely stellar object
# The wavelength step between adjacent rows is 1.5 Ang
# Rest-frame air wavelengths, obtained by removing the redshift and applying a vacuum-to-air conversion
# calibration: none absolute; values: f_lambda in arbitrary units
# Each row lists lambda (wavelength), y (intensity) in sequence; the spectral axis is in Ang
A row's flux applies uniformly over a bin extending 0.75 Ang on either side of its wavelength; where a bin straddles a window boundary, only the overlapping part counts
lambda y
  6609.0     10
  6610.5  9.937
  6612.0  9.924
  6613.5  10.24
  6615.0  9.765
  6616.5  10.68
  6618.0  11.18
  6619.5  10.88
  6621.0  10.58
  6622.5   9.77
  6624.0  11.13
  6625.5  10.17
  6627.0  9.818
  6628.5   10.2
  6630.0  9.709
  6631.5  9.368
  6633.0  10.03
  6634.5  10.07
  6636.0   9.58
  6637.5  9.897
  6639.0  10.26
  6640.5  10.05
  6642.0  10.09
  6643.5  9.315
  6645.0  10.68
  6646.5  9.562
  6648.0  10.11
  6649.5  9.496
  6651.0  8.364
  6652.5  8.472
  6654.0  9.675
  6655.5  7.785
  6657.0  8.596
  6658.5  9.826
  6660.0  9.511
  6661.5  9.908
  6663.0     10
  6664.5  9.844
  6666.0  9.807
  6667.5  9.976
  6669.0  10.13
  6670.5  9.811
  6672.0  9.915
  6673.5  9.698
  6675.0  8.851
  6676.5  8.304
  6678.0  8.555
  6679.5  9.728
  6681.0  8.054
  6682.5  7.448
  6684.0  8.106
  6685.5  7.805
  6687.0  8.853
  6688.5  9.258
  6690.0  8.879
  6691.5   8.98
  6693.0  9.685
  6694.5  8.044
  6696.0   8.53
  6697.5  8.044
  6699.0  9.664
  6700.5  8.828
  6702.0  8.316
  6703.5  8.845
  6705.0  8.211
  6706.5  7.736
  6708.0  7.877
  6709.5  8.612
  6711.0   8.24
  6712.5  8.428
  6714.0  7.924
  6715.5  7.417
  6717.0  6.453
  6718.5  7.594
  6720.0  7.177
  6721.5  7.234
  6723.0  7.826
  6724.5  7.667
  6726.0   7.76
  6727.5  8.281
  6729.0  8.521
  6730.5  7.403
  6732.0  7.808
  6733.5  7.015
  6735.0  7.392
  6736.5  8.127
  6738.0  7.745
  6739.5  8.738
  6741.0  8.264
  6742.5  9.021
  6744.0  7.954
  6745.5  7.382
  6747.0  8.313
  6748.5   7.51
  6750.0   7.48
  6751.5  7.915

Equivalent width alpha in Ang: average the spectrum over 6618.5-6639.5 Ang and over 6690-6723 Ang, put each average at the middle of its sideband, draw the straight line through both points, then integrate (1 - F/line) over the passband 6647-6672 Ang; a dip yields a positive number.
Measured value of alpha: -0.33 Ang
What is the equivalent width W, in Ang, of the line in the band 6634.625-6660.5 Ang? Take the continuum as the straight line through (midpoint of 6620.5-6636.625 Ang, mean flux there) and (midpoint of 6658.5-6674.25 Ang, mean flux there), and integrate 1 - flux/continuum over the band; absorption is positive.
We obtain 1.2 Ang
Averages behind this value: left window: 10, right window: 9.86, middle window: 9.5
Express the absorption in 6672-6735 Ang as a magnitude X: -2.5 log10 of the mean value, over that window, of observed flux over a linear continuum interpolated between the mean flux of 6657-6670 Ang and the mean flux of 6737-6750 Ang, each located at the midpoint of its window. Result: 0.09 mag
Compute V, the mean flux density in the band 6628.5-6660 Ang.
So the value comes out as 9.56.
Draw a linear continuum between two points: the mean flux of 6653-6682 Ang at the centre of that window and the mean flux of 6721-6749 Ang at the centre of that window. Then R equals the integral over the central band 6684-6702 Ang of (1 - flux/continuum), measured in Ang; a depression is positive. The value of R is 0.13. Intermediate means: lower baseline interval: 9.34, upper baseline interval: 7.9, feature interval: 8.73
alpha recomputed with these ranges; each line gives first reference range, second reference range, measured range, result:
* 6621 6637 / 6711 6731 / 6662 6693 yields -1.1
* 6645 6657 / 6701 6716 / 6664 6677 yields -1.2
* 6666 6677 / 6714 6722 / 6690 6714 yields -1.5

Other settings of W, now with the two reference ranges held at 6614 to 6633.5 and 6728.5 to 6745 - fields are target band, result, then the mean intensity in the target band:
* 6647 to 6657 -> 0.7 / 8.97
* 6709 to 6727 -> 1.4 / 7.69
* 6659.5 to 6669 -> -0.4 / 9.87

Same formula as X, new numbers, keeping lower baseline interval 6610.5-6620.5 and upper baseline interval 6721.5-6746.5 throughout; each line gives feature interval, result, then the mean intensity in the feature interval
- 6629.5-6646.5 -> 0.00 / 9.9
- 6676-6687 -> 0.09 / 8.32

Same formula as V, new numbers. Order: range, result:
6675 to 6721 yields 8.32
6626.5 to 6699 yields 9.31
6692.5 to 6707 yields 8.59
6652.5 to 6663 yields 9.22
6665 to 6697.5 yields 8.96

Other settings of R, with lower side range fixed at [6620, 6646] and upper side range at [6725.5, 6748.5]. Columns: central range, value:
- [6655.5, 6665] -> 0.0 Ang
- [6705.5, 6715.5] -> 0.5 Ang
